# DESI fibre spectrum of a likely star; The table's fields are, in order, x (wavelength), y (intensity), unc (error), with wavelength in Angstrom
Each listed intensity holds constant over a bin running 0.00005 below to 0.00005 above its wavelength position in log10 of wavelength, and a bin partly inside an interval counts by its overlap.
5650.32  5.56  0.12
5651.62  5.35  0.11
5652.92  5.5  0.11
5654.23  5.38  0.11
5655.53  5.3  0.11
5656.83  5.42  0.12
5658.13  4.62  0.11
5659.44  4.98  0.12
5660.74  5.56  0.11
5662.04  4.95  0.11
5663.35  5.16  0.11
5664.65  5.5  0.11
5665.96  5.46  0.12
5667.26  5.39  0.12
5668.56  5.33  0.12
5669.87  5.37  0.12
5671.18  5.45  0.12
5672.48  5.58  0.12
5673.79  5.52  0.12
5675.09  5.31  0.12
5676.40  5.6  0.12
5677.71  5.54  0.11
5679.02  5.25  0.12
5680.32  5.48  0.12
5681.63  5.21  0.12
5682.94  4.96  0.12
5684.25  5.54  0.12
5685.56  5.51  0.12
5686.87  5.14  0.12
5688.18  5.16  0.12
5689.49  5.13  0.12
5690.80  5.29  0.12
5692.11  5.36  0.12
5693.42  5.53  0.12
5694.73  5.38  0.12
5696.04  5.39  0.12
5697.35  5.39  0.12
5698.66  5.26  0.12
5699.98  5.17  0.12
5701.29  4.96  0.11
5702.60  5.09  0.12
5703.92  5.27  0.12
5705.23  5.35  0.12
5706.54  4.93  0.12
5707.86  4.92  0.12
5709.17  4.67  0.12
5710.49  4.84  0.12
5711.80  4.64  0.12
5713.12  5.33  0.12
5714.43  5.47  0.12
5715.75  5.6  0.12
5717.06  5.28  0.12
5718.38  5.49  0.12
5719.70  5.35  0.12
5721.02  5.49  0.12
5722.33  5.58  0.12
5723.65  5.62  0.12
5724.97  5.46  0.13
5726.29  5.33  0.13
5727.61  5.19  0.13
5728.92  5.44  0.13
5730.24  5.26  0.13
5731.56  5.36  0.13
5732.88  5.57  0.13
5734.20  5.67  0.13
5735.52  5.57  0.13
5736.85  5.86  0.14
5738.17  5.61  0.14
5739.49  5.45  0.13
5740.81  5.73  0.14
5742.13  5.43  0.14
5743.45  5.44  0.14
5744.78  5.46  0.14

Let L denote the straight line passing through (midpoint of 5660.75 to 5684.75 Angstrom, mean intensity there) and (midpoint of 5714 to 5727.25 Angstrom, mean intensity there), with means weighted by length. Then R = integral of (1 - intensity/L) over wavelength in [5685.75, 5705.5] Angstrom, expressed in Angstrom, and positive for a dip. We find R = 0.5 Angstrom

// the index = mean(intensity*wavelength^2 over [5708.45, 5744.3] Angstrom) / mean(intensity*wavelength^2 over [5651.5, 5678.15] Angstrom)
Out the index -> 1.03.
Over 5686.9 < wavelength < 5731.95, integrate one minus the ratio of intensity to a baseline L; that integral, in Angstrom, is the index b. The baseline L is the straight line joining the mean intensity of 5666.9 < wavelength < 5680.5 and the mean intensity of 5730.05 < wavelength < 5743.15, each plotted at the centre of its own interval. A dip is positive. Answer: 2.0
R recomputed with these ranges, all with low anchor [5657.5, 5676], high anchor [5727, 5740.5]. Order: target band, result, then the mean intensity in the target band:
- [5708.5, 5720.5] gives 0.57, 5.19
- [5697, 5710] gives 0.78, 5.09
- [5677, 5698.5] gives 0.16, 5.33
